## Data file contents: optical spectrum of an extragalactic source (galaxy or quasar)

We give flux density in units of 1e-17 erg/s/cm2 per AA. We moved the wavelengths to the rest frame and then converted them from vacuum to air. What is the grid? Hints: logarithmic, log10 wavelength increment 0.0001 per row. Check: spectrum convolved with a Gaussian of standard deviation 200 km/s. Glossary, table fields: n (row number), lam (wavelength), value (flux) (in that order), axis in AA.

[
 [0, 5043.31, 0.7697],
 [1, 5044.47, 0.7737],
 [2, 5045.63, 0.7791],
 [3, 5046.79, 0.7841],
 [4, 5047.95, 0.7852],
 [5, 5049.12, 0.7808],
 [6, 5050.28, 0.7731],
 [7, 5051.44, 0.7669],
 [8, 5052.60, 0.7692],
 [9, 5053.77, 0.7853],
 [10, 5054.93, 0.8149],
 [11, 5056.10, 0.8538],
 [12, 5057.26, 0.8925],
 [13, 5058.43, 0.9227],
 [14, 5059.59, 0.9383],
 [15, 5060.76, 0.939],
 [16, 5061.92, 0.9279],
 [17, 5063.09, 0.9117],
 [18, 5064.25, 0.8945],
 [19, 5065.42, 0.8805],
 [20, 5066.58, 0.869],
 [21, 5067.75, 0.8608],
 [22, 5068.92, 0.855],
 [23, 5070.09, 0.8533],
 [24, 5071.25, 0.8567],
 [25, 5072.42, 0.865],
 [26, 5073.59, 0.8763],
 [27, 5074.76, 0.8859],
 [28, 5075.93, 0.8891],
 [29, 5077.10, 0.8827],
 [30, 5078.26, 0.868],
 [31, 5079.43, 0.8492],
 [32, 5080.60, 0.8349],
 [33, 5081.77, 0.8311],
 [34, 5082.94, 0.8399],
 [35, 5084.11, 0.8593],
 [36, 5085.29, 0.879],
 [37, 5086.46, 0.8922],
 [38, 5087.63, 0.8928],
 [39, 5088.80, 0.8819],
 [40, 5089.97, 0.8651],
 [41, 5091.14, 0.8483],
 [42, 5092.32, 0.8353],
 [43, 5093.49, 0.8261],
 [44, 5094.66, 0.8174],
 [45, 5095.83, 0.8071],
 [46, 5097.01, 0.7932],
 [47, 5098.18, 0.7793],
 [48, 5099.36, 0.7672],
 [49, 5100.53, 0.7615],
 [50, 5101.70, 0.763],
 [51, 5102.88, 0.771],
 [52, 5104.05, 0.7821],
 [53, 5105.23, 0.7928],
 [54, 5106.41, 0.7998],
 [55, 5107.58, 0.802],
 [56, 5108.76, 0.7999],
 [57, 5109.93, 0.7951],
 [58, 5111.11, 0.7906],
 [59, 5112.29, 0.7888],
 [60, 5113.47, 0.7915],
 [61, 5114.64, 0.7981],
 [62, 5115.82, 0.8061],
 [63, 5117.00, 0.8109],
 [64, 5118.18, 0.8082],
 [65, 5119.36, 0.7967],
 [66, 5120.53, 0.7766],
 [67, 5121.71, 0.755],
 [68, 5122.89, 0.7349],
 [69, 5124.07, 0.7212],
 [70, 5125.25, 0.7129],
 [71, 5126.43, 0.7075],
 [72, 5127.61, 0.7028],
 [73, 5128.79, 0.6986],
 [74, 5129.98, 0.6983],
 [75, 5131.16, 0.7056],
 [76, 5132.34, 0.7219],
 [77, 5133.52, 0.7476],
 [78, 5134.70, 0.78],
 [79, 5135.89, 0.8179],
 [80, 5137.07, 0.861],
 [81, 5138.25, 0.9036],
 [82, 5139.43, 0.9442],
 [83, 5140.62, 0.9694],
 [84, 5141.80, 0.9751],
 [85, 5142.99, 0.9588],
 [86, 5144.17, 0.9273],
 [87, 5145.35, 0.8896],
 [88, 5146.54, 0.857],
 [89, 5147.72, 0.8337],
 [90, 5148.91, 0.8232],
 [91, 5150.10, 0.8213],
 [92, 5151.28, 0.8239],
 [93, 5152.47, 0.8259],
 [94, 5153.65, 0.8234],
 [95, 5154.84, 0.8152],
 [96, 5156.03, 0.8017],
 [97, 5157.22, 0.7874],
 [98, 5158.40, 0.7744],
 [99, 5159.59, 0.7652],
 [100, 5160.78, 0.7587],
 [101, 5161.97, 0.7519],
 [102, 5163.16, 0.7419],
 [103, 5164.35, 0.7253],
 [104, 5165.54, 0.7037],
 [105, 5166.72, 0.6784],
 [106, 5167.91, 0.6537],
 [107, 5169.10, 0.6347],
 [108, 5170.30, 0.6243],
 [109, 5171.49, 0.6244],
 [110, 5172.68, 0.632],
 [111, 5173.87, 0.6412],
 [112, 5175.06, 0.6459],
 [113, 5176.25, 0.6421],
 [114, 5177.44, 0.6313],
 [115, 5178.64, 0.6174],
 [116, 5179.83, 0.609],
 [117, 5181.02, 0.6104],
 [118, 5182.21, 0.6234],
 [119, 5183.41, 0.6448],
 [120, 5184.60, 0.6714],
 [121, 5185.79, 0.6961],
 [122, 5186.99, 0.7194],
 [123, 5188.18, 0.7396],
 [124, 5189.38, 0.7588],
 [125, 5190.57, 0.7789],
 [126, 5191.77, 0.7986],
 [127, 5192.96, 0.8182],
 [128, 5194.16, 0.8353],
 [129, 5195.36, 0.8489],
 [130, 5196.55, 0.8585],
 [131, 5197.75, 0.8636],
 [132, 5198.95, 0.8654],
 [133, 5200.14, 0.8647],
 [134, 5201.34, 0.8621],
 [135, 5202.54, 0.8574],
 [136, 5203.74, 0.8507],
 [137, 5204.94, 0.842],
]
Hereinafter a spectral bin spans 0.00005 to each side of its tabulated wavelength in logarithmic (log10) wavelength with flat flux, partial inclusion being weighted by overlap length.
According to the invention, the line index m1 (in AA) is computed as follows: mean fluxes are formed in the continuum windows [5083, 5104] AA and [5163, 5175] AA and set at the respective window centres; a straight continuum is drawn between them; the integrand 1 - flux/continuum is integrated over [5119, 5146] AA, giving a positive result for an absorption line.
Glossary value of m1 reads -2.4 AA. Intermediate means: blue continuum 0.825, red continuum 0.662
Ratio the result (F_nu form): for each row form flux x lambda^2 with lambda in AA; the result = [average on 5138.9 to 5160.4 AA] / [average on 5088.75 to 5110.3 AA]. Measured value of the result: 1.1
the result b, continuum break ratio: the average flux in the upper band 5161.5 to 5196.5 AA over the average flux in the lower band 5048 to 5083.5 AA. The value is 0.8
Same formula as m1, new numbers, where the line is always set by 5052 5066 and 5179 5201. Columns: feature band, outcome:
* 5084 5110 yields 0.8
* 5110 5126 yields 0.9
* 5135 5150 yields -1.7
